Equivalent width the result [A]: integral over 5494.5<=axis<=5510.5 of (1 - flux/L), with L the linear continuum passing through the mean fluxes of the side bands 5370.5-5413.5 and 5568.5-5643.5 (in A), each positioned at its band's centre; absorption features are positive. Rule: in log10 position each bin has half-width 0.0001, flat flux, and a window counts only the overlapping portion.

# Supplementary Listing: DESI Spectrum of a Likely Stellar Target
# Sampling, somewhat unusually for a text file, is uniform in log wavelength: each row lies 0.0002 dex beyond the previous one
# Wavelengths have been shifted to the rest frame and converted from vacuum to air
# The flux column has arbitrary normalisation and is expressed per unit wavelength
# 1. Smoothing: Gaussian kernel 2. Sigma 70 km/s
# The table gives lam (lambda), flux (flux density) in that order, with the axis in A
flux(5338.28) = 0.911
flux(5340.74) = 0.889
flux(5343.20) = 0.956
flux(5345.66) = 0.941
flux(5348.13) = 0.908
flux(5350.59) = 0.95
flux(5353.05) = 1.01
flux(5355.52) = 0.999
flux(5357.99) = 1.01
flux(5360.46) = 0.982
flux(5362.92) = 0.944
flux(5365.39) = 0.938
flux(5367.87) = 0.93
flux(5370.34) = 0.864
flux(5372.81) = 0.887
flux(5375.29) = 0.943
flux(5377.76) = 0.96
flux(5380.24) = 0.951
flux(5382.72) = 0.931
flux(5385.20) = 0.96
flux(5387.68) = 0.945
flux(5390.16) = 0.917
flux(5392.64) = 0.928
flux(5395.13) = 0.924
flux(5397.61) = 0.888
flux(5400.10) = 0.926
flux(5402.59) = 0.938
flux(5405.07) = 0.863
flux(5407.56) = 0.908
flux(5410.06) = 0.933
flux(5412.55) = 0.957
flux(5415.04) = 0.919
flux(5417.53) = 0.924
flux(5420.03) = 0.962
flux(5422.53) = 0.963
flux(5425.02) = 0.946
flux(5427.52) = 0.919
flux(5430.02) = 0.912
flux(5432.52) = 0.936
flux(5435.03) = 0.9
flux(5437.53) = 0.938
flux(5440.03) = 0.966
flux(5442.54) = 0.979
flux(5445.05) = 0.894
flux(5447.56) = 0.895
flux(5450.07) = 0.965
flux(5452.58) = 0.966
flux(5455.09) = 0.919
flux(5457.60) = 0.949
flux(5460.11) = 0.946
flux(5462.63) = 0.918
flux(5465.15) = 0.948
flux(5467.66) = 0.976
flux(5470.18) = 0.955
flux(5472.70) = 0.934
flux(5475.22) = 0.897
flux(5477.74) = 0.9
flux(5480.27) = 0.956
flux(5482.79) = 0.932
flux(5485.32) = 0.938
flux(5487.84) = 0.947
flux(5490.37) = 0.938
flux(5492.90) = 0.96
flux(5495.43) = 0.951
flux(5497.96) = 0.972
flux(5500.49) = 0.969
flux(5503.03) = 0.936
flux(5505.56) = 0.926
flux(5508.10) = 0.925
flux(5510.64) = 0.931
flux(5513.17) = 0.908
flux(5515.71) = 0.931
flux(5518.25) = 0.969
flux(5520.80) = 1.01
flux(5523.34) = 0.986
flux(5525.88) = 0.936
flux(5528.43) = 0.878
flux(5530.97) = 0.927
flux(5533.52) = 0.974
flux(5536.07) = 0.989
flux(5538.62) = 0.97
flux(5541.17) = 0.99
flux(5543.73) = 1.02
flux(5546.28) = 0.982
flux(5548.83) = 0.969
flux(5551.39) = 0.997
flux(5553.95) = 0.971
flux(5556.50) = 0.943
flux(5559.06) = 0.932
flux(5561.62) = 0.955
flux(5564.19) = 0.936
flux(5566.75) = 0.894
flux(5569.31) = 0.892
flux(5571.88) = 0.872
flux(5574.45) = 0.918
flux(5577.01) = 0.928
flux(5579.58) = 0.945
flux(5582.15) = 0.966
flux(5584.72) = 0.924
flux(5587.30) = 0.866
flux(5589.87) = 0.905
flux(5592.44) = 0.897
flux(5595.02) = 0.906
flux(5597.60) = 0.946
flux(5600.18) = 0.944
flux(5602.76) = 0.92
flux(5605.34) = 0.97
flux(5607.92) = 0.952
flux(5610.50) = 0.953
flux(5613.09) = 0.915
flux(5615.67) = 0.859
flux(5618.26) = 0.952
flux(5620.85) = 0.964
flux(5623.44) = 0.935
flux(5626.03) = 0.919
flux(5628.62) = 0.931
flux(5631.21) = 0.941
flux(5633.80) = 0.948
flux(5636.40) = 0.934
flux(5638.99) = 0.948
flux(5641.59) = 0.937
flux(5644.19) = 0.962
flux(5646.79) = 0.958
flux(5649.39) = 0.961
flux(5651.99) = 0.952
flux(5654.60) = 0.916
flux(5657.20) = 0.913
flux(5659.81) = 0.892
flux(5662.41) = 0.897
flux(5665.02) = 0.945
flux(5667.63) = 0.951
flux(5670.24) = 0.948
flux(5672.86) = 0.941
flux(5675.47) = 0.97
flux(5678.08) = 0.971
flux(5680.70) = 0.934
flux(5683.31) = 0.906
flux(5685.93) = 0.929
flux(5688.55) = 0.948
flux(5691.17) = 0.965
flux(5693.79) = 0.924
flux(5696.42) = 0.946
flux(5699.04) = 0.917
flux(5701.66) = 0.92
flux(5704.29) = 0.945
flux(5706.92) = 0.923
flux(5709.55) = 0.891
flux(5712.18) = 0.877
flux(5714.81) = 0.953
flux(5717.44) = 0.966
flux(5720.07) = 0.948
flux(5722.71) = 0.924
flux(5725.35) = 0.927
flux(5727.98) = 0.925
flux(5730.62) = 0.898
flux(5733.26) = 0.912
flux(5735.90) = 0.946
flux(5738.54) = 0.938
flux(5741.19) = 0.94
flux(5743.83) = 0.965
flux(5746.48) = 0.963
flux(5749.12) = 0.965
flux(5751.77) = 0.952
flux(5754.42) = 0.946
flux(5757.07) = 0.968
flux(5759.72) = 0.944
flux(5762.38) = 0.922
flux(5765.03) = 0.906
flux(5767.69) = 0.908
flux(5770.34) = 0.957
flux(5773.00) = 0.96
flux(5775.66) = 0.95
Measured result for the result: -0.3 A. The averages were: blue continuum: 0.925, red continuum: 0.928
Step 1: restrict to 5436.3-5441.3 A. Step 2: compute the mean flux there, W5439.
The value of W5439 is 0.952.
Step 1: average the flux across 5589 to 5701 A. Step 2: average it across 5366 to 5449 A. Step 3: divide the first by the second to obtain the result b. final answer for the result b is 1.0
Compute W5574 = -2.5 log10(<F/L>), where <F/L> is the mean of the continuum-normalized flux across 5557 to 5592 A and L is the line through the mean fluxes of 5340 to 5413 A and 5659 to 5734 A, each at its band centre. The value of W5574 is 0.018 mag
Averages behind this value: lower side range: 0.936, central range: 0.918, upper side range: 0.931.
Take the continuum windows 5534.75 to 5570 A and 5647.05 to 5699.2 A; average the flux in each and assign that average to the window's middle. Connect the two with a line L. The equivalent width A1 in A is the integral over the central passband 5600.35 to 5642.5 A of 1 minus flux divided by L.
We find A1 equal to 0.49 A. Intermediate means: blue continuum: 0.961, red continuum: 0.937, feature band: 0.936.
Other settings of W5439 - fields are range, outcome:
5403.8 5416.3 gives 0.917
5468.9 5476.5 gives 0.929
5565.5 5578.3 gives 0.901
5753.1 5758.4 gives 0.957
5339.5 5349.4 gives 0.923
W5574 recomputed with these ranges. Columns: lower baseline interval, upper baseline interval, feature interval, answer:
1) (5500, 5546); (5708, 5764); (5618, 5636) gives 0.01 mag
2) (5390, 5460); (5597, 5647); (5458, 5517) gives -0.01 mag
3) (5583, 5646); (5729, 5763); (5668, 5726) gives 0.00 mag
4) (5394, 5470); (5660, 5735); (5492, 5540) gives -0.02 mag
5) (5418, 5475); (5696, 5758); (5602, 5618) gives 0.01 mag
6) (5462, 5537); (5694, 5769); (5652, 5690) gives 0.00 mag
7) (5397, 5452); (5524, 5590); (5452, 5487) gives 0.00 mag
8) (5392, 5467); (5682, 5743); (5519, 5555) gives -0.05 mag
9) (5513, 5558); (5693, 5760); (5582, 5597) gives 0.06 mag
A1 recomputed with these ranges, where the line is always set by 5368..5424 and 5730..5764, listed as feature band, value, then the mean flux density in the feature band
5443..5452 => 0.0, 0.926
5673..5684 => -0.1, 0.948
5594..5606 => 0.0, 0.936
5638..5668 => 0.1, 0.935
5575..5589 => 0.2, 0.925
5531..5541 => -0.4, 0.973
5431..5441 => 0.0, 0.934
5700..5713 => 0.4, 0.912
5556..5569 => 0.1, 0.928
